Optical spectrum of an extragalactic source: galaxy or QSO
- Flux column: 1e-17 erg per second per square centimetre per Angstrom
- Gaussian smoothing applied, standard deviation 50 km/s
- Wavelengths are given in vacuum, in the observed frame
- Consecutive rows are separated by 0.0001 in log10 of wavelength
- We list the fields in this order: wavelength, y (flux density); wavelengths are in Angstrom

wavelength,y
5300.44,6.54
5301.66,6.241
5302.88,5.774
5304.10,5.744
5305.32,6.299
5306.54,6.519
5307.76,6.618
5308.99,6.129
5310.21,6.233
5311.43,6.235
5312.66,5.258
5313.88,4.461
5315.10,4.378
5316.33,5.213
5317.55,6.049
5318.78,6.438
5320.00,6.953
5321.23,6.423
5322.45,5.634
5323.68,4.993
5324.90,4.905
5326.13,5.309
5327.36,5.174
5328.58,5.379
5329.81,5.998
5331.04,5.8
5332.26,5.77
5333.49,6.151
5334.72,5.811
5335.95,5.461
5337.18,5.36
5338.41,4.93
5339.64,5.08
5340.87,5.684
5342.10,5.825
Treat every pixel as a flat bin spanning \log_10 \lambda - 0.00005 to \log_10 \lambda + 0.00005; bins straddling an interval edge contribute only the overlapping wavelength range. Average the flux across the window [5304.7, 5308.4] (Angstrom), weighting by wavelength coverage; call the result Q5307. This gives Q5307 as 6.47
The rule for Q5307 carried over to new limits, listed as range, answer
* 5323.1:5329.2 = 5.16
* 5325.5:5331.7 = 5.53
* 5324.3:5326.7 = 5.1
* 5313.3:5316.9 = 4.68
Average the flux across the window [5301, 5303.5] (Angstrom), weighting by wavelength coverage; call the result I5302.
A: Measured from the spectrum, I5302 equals 6.02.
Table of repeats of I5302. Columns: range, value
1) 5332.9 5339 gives 5.54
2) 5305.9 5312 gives 6.35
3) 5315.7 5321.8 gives 6.2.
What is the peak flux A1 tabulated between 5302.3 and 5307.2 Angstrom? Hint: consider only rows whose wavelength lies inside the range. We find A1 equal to 6.519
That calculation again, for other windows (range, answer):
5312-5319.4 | 6.438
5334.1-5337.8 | 5.811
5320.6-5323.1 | 6.423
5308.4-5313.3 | 6.235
